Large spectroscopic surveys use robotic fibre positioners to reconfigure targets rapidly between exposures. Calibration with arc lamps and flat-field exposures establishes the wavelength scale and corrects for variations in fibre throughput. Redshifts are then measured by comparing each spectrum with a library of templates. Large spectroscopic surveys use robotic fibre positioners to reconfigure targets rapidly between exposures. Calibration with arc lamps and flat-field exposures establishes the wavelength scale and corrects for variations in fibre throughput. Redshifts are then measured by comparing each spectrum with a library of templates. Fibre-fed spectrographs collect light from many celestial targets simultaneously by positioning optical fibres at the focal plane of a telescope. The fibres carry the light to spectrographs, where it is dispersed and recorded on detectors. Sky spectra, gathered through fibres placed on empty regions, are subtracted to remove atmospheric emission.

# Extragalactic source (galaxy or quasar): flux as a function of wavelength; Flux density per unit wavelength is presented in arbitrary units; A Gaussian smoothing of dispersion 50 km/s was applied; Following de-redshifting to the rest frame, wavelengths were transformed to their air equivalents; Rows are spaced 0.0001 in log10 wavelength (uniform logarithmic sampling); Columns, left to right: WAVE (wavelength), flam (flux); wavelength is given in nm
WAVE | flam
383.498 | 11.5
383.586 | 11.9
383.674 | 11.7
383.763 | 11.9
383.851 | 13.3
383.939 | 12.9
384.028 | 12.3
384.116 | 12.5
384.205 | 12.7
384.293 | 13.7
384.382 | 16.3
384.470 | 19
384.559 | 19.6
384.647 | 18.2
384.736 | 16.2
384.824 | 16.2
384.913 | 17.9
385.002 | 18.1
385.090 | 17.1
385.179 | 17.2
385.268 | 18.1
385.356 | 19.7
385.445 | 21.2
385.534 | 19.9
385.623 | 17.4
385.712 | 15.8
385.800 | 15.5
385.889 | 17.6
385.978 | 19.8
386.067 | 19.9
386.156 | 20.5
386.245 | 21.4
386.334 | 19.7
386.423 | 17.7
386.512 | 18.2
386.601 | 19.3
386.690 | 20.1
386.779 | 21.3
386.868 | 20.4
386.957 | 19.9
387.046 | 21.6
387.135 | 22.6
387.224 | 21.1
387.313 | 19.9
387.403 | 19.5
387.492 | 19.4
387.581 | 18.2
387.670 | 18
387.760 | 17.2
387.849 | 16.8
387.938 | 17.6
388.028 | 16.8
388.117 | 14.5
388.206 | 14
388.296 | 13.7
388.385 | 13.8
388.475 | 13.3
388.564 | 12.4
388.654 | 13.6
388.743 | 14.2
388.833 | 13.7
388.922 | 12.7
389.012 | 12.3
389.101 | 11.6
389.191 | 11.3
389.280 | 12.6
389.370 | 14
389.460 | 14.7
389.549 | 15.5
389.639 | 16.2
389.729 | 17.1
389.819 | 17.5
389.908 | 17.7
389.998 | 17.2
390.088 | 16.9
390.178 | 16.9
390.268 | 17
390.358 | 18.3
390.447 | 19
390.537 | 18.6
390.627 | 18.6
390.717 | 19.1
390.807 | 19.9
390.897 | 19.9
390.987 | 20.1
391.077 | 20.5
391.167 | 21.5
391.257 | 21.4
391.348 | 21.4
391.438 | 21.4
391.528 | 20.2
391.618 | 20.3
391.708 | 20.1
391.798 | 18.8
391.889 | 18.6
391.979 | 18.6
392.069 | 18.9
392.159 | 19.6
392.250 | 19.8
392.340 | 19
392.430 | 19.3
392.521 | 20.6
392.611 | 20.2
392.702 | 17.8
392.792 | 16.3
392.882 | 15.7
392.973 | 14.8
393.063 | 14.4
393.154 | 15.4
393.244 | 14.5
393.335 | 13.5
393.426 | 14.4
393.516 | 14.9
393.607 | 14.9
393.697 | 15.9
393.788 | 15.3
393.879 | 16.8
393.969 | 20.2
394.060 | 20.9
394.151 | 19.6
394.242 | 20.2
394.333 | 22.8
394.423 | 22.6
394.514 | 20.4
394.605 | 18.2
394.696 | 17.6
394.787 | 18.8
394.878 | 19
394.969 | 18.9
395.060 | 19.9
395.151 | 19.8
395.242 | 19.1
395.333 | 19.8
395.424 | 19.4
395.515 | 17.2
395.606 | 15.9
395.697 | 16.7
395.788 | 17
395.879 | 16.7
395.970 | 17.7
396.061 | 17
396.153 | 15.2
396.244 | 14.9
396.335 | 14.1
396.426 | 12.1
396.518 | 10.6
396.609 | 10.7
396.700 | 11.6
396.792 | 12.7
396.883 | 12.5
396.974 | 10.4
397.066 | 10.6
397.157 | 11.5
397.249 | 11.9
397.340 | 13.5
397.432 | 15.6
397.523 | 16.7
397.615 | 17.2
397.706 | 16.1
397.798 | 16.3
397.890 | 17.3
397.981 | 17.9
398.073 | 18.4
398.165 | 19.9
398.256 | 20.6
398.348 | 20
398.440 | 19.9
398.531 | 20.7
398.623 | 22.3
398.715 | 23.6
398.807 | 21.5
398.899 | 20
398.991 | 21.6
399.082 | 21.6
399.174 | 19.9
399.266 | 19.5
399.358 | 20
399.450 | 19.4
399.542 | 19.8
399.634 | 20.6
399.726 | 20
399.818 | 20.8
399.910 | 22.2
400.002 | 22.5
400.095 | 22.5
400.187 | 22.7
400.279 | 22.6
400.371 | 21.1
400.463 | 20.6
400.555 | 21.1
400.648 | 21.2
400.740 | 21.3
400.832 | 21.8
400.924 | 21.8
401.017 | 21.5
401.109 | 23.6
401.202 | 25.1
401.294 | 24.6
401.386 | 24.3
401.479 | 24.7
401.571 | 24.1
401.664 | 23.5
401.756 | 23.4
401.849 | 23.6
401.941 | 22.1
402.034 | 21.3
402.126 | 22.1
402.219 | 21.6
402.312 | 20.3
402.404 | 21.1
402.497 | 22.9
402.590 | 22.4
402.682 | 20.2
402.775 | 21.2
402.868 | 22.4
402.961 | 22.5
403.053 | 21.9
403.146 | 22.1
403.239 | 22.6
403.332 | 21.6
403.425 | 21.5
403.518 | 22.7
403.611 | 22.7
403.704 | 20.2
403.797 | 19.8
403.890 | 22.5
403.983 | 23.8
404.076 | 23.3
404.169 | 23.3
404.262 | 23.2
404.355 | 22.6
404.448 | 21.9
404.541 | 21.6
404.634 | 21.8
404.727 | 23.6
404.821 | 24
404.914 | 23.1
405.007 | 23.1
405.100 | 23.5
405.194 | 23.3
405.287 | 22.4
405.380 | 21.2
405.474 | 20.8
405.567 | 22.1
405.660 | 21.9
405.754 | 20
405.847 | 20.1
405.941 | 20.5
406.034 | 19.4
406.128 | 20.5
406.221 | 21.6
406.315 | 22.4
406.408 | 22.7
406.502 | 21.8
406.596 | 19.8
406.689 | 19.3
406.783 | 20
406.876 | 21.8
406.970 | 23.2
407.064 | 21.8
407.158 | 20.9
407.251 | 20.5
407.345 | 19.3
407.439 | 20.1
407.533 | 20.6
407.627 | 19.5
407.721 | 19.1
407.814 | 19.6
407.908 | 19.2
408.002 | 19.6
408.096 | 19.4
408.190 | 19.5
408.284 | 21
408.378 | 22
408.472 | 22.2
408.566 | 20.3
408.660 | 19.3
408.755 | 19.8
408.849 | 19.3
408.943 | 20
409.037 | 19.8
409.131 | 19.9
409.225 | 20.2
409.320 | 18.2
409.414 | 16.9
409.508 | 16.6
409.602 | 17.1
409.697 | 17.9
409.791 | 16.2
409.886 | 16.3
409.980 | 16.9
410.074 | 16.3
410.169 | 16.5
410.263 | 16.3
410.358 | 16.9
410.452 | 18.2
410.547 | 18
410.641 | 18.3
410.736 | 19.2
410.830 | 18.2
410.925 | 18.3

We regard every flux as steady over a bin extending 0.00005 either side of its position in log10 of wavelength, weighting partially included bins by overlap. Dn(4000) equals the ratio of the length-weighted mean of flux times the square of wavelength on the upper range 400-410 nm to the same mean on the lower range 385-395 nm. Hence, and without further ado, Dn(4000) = 1.3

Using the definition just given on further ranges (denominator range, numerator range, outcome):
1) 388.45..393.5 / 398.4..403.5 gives 1.34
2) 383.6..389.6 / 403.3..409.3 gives 1.41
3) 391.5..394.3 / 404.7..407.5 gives 1.29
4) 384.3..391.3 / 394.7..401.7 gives 1.13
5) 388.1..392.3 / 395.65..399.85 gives 1.04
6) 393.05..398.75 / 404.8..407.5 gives 1.34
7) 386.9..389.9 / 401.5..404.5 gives 1.49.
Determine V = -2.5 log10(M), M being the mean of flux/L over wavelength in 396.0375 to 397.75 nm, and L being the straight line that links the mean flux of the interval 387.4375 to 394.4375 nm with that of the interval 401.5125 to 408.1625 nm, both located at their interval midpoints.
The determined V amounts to 0.39 mag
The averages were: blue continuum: 17.2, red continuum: 21.6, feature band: 13.4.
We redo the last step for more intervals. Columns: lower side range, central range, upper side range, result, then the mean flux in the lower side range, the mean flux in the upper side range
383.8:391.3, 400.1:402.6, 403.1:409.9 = -0.13 mag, 17.2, 20.9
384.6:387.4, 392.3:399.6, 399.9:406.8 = 0.20 mag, 19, 22.1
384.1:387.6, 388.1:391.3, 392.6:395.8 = 0.13 mag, 18.6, 17.7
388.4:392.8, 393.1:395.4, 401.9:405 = 0.04 mag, 17.5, 22.1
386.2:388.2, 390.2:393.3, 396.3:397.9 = -0.15 mag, 19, 13.3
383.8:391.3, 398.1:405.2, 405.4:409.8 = -0.14 mag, 17.2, 20.1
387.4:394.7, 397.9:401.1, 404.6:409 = -0.09 mag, 17.3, 21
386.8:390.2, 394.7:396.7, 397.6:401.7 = 0.17 mag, 16.2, 21.1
